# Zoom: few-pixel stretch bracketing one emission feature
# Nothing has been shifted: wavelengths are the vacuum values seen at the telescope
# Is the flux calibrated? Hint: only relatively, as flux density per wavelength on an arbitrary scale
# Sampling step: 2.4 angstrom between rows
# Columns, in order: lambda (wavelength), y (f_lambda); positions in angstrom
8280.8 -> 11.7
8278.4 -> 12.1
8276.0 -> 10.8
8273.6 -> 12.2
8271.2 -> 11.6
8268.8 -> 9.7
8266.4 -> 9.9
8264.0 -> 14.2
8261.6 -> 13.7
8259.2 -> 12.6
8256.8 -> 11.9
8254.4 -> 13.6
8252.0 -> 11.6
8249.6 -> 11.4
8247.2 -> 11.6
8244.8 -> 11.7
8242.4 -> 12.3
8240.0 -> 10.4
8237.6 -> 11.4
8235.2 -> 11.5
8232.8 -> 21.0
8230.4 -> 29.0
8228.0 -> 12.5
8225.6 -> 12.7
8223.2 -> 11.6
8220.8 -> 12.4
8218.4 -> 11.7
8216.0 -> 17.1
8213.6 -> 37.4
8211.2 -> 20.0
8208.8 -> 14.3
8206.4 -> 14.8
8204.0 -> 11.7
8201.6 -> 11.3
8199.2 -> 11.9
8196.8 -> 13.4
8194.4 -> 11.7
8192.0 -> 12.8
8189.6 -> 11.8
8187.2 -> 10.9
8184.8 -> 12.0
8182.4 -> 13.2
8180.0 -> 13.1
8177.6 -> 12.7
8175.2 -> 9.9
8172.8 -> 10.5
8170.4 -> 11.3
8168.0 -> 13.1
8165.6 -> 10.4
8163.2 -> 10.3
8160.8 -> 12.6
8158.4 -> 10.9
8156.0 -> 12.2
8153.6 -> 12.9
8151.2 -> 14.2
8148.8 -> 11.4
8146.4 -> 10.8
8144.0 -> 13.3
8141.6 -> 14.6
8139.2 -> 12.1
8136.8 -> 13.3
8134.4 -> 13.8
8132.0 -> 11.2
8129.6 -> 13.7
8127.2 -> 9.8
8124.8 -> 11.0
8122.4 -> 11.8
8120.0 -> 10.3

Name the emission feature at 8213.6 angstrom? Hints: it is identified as [S II] 6716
